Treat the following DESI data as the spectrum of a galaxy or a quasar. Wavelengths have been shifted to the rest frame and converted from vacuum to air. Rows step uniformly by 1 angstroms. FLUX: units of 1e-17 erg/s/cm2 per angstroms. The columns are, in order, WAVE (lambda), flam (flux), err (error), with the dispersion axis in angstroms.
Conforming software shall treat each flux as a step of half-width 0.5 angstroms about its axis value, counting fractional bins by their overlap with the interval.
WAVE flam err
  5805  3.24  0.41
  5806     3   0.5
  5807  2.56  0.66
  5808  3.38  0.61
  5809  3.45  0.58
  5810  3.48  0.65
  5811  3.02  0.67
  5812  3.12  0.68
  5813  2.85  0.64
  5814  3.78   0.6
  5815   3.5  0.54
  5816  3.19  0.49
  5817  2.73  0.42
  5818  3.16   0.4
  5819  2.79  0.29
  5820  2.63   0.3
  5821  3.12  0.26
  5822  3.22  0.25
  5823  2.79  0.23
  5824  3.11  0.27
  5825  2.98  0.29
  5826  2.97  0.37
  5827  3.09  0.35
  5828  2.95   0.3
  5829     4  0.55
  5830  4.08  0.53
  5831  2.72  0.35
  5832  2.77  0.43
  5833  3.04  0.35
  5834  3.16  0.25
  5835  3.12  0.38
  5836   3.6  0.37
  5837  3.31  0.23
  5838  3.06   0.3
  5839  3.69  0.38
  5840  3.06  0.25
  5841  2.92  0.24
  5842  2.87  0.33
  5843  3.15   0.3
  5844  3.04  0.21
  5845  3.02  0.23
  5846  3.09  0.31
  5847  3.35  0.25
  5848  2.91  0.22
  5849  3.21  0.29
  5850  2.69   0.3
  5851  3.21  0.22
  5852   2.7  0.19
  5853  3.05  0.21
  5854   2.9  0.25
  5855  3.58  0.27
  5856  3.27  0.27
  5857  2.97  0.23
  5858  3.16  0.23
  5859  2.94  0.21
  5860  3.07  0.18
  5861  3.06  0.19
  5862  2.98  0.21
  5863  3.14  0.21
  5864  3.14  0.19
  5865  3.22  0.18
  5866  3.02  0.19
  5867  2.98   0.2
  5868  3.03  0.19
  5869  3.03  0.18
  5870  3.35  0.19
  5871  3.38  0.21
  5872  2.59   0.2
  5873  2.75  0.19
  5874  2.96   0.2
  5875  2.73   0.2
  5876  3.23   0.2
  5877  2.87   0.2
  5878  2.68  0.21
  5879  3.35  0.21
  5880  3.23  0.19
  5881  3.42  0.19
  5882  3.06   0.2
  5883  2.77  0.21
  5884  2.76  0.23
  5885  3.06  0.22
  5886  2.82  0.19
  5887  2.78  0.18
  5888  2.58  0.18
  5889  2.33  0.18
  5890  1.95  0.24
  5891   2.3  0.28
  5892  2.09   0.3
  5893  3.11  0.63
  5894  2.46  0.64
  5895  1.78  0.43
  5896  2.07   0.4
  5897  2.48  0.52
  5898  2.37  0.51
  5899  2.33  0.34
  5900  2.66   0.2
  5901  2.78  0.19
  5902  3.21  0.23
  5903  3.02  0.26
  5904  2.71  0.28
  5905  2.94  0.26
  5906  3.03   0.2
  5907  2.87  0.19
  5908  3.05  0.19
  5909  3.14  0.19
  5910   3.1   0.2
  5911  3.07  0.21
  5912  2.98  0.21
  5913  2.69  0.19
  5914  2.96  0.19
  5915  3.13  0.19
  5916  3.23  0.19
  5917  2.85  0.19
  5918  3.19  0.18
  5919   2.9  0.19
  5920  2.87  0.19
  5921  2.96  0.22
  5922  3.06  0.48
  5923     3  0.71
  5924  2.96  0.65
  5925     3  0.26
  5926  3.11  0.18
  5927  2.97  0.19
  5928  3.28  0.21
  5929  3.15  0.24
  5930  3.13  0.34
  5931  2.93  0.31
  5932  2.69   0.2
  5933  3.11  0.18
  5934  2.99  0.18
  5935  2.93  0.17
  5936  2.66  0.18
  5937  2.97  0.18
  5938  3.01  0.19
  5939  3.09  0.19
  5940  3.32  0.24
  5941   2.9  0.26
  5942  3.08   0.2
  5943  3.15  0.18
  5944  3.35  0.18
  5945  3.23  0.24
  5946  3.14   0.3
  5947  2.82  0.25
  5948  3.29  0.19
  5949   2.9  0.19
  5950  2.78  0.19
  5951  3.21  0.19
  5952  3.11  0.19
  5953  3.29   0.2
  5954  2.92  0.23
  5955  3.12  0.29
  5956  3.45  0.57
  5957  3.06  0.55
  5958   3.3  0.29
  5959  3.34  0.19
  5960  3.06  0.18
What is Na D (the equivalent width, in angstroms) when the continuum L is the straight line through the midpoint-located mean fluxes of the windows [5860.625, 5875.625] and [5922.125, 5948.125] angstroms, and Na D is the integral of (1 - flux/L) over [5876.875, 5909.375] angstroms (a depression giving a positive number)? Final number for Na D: 3.3 angstroms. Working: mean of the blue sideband 3.03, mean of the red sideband 3.05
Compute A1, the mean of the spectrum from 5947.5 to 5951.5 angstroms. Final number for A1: 3.04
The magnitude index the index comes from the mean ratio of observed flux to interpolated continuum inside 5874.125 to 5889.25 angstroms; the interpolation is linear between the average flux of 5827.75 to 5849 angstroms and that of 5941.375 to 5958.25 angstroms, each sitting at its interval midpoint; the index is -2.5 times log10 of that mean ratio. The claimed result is 0.087 mag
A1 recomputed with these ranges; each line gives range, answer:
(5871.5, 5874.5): 2.77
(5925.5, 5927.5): 3.04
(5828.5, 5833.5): 3.32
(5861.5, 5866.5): 3.1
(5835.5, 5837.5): 3.46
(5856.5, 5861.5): 3.04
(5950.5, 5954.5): 3.13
